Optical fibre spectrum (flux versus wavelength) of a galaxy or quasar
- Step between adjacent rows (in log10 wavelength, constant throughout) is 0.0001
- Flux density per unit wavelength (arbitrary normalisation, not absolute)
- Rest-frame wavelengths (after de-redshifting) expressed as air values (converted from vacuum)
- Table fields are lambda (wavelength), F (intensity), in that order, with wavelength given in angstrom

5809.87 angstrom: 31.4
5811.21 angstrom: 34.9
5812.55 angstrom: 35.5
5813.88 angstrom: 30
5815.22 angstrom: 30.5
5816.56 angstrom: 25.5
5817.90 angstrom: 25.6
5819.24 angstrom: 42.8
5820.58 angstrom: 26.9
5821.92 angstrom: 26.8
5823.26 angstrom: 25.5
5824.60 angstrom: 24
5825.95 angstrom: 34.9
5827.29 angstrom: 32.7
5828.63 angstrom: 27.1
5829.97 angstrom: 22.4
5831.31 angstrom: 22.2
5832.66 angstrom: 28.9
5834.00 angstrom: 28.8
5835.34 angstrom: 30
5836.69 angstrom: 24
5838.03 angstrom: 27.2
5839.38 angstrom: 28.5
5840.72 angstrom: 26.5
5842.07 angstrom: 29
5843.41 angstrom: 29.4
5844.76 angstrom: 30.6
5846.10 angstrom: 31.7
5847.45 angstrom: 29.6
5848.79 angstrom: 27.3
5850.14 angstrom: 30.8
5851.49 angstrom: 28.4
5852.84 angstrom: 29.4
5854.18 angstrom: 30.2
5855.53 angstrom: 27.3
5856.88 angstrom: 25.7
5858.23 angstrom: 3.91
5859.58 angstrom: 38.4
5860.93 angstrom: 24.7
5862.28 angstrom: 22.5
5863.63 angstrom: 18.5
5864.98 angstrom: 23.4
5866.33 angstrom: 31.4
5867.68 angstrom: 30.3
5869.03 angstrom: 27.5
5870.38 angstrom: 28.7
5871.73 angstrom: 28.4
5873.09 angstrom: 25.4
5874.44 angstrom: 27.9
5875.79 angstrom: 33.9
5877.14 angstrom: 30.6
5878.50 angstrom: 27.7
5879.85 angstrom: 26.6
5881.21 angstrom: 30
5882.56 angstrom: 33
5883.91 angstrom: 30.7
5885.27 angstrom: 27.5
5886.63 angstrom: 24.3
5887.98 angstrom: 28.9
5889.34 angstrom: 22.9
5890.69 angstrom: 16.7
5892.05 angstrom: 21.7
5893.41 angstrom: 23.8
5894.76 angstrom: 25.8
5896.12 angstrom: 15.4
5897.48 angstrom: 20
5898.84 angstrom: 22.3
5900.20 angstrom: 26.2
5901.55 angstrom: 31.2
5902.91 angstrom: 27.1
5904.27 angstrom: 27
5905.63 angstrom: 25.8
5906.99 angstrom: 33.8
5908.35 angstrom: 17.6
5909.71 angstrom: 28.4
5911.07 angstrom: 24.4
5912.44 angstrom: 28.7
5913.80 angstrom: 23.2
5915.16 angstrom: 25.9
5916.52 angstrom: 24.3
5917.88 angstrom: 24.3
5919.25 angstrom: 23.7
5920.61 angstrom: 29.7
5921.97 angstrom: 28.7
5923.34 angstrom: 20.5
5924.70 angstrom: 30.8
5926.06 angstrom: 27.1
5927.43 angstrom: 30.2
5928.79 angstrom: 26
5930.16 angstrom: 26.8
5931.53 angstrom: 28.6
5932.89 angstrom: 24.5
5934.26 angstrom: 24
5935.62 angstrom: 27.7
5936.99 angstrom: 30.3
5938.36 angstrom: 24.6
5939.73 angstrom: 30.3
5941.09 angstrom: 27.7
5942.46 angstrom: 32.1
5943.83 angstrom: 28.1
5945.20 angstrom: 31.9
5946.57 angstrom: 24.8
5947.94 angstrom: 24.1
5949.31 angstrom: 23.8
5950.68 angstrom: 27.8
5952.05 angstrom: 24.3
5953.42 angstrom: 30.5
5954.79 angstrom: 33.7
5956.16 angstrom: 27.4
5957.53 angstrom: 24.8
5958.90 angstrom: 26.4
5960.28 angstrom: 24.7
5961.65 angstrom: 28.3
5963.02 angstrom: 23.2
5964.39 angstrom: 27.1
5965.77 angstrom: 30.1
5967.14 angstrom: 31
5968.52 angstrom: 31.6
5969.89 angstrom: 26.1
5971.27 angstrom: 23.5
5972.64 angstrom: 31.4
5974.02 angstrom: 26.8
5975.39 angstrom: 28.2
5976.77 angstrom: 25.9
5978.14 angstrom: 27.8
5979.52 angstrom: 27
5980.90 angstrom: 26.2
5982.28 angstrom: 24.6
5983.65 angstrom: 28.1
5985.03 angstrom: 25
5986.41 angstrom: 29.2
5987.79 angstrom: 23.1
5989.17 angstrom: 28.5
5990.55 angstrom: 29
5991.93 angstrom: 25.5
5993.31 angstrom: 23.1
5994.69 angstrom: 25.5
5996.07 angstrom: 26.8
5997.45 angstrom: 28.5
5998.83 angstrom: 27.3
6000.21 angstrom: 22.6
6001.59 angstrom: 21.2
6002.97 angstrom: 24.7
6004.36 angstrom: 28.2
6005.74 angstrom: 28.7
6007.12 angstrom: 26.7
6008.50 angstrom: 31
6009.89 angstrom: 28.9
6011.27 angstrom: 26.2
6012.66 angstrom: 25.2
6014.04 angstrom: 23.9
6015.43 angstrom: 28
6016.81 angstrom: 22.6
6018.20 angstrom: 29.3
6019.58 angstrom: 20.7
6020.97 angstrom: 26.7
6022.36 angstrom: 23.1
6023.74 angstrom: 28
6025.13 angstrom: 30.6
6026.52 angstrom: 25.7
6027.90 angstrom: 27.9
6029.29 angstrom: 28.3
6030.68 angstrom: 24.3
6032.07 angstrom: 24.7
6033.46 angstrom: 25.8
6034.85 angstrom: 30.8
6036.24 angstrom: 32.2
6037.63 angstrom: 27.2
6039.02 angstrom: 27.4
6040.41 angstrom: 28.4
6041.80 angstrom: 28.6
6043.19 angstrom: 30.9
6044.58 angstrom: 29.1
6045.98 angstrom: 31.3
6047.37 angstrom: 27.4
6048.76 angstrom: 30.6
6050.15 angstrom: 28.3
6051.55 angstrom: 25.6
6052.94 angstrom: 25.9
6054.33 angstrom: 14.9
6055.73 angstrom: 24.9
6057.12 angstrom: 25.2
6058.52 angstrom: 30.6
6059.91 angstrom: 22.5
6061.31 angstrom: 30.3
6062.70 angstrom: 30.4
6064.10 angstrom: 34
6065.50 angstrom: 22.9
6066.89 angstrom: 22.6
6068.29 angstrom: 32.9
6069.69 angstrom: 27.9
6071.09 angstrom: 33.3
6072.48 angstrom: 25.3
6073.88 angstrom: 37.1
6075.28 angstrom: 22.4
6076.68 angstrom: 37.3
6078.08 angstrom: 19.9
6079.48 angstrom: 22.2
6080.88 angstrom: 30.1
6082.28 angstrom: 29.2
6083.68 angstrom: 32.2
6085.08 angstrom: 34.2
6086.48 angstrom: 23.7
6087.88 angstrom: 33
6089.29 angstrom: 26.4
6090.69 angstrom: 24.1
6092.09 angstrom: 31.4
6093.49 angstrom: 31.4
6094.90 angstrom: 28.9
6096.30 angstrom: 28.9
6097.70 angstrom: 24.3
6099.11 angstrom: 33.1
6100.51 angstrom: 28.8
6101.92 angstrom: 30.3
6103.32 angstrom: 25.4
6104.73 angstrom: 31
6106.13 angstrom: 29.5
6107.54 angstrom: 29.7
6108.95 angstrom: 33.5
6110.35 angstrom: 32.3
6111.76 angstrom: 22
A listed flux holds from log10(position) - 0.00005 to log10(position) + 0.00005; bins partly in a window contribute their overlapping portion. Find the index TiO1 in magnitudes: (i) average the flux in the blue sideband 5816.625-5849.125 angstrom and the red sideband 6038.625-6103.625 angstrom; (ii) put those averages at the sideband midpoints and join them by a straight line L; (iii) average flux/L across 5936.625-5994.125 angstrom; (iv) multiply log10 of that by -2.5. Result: 0.04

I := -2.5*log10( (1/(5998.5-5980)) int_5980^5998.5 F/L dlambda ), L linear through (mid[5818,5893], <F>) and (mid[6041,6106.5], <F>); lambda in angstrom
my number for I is 0.06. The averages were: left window 27.5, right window 28.3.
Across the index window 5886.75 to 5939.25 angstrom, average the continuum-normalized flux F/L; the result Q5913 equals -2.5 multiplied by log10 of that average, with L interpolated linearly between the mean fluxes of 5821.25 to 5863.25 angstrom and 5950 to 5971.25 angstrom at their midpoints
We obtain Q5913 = 0.083 mag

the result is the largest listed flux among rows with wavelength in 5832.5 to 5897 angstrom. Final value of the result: 38.4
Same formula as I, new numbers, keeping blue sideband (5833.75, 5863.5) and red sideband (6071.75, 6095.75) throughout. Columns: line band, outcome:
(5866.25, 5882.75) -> -0.066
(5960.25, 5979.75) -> 0.016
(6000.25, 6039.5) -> 0.068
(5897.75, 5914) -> 0.056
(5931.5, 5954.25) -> 0.020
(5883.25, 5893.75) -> 0.124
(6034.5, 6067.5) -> 0.038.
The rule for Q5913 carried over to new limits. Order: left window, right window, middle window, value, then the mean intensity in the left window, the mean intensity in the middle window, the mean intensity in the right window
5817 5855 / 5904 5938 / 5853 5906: 0.06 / 28.6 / 26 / 26.5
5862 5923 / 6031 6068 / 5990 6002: 0.06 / 26.1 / 25.6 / 27.4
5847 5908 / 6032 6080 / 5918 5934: 0.00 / 26.4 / 26.8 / 27.8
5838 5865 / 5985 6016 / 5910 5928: 0.02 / 26.9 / 26.3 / 26.4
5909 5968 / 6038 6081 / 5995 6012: 0.03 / 27.1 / 26.7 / 27.7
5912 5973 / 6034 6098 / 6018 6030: 0.05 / 27.2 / 26.6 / 28.2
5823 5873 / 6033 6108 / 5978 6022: 0.07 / 27.3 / 26.2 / 28.4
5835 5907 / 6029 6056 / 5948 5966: 0.01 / 26.8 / 26.9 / 27.3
